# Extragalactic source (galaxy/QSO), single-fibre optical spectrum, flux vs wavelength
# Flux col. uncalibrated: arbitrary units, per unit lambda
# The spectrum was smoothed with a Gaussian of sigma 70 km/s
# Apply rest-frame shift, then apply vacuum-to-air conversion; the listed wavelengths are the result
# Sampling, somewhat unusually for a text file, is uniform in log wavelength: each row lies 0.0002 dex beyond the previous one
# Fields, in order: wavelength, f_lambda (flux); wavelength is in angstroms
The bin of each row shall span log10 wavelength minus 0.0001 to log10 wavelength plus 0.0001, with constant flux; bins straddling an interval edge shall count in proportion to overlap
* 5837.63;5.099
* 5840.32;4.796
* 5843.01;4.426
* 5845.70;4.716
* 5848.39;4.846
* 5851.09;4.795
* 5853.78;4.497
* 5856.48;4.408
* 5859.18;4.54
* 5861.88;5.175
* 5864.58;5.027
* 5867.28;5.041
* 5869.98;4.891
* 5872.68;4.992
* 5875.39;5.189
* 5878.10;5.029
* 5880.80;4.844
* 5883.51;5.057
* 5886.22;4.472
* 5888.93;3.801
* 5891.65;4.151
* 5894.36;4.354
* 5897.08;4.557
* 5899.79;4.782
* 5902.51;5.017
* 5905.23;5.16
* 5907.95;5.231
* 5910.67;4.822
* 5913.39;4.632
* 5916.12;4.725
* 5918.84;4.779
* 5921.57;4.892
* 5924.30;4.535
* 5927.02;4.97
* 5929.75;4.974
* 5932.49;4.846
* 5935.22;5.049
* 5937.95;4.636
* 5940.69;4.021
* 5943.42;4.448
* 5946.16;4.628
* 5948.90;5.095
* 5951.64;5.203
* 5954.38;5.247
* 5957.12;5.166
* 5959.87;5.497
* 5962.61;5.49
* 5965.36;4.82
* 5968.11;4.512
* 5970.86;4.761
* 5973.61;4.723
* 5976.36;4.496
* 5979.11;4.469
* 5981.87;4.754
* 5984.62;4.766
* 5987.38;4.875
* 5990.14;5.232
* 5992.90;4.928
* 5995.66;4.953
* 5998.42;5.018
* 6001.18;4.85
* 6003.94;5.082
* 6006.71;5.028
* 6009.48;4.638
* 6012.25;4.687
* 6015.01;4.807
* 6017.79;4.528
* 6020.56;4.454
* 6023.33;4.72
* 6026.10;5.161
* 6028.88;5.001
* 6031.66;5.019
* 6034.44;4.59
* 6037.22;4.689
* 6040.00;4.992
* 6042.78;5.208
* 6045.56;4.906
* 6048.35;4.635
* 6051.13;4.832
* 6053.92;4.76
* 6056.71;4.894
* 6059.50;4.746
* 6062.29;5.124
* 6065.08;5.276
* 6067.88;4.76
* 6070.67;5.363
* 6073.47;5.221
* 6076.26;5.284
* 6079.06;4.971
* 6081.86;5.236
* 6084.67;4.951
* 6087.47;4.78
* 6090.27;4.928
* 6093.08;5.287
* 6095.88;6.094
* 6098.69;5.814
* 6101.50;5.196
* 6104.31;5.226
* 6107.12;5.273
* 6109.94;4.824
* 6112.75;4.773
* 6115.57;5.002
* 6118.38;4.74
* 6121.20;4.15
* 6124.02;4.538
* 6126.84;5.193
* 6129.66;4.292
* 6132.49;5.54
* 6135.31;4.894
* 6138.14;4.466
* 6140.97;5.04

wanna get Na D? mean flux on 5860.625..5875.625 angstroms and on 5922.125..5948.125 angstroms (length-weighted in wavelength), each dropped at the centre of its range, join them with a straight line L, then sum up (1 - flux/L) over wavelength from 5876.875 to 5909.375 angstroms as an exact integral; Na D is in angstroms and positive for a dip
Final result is 1.4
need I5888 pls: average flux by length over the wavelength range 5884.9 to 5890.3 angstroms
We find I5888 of 4.13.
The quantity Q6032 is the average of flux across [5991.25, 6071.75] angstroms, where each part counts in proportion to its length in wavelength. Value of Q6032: 4.88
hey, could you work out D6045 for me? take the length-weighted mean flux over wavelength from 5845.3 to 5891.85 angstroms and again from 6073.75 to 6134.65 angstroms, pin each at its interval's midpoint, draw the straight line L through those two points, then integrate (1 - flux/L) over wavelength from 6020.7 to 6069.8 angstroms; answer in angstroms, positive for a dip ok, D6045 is 0.9 angstroms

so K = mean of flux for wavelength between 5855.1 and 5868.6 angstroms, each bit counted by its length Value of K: 4.84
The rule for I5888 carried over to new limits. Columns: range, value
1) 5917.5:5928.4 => 4.8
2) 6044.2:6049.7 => 4.77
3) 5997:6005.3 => 4.99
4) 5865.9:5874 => 4.98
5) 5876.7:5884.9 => 4.98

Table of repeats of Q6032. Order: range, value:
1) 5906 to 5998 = 4.86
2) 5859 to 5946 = 4.77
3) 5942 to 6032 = 4.88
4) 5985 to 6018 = 4.89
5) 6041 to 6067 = 4.93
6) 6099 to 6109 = 5.27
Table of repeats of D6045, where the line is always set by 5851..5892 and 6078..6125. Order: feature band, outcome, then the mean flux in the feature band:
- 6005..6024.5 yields 0.9 angstroms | 4.7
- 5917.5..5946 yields 0.7 angstroms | 4.71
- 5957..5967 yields -0.7 angstroms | 5.23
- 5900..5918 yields -0.4 angstroms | 4.92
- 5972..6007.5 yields 0.4 angstroms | 4.86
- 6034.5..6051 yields 0.4 angstroms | 4.86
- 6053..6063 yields 0.3 angstroms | 4.87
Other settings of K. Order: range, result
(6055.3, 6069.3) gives 4.96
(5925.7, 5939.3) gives 4.89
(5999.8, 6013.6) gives 4.86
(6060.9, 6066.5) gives 5.2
